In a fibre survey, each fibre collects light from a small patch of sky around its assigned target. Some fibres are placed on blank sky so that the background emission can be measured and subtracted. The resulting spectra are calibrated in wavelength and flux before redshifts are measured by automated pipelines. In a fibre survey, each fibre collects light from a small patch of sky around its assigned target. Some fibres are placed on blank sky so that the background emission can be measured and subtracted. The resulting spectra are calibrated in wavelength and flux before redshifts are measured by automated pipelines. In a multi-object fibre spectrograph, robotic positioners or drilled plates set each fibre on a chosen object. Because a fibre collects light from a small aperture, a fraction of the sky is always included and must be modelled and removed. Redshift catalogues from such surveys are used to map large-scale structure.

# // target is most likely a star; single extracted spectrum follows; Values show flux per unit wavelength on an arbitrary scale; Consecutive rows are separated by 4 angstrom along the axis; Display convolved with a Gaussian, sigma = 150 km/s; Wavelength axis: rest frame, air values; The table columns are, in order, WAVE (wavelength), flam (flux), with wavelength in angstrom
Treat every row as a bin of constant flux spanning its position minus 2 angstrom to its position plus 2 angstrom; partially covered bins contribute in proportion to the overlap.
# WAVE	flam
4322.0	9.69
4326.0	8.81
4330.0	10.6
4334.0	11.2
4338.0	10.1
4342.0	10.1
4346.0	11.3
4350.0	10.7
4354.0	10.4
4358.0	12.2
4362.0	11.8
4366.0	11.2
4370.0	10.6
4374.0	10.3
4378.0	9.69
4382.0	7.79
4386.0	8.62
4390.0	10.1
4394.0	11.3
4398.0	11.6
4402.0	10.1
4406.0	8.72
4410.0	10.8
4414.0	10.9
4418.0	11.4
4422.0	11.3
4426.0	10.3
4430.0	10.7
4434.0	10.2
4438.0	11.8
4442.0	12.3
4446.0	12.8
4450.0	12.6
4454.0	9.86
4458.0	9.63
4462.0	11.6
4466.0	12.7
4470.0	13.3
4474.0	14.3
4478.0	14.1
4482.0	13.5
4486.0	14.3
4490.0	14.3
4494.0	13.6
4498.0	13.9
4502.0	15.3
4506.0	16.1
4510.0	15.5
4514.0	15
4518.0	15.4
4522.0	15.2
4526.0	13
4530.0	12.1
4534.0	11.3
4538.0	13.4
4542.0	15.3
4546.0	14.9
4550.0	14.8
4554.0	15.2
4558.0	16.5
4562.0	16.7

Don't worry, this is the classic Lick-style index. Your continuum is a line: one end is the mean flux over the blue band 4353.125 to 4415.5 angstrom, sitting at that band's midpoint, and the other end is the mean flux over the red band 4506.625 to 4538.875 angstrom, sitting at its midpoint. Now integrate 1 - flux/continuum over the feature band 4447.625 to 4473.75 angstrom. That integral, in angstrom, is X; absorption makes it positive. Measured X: 1.19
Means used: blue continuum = 10.4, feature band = 11.8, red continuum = 14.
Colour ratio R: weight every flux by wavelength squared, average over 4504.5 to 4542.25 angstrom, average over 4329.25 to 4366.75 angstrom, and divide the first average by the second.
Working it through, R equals 1.40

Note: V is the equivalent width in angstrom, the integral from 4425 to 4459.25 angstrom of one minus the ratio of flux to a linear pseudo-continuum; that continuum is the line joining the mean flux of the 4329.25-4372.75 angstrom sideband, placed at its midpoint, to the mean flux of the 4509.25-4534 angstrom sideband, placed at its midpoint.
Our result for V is 3.83 angstrom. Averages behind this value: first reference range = 10.9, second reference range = 14.1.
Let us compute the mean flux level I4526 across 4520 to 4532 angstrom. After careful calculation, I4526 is 13.4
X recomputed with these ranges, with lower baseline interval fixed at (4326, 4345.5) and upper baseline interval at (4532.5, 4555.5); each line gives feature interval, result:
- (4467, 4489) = -1.5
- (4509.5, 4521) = -1.3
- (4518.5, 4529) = -0.2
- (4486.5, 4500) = -0.7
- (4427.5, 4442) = 1.3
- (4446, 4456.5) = 0.9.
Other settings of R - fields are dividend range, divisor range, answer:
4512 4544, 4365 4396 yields 1.49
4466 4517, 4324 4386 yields 1.47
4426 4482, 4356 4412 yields 1.20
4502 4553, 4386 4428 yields 1.44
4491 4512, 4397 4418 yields 1.48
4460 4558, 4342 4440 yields 1.41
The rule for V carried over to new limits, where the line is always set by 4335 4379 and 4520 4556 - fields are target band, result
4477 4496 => -1.36 angstrom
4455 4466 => 1.45 angstrom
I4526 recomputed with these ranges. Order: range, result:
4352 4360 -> 11.3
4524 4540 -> 12.4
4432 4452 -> 11.9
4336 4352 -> 10.6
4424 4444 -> 11.1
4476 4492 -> 14.1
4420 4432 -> 10.8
